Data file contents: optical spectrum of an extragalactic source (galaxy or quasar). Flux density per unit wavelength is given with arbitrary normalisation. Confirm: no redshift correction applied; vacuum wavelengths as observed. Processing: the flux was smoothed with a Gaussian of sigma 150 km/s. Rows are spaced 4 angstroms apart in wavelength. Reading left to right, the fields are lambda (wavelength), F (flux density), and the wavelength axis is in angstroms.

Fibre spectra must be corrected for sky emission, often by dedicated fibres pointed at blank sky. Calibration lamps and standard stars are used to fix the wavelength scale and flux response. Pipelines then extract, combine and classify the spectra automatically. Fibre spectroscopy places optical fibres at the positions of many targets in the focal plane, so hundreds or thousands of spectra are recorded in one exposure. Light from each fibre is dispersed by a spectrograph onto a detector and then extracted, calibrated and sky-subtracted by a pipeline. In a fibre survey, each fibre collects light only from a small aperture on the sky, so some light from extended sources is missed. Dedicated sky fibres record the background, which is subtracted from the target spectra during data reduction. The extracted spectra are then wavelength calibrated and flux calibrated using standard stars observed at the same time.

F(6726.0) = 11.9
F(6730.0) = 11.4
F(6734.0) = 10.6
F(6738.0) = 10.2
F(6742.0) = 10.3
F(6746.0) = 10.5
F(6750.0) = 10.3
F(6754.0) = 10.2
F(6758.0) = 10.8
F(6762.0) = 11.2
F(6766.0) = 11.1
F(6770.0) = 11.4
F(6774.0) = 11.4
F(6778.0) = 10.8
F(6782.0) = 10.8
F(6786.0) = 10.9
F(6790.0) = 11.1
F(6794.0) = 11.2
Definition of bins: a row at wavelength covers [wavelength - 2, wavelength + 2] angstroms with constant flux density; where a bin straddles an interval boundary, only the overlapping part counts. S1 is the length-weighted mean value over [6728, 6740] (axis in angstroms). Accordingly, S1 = 10.7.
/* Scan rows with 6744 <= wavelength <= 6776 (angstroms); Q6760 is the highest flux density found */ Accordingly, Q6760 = 11.4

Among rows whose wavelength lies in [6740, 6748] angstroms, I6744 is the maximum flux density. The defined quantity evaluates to 10.5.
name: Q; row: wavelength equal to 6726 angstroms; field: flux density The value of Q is 11.9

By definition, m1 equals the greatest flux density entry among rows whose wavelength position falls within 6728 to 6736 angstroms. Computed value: 11.4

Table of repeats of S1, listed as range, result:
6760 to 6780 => 11.2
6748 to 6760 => 10.4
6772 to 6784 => 11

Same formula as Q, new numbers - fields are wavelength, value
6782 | 10.8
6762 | 11.2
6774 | 11.4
